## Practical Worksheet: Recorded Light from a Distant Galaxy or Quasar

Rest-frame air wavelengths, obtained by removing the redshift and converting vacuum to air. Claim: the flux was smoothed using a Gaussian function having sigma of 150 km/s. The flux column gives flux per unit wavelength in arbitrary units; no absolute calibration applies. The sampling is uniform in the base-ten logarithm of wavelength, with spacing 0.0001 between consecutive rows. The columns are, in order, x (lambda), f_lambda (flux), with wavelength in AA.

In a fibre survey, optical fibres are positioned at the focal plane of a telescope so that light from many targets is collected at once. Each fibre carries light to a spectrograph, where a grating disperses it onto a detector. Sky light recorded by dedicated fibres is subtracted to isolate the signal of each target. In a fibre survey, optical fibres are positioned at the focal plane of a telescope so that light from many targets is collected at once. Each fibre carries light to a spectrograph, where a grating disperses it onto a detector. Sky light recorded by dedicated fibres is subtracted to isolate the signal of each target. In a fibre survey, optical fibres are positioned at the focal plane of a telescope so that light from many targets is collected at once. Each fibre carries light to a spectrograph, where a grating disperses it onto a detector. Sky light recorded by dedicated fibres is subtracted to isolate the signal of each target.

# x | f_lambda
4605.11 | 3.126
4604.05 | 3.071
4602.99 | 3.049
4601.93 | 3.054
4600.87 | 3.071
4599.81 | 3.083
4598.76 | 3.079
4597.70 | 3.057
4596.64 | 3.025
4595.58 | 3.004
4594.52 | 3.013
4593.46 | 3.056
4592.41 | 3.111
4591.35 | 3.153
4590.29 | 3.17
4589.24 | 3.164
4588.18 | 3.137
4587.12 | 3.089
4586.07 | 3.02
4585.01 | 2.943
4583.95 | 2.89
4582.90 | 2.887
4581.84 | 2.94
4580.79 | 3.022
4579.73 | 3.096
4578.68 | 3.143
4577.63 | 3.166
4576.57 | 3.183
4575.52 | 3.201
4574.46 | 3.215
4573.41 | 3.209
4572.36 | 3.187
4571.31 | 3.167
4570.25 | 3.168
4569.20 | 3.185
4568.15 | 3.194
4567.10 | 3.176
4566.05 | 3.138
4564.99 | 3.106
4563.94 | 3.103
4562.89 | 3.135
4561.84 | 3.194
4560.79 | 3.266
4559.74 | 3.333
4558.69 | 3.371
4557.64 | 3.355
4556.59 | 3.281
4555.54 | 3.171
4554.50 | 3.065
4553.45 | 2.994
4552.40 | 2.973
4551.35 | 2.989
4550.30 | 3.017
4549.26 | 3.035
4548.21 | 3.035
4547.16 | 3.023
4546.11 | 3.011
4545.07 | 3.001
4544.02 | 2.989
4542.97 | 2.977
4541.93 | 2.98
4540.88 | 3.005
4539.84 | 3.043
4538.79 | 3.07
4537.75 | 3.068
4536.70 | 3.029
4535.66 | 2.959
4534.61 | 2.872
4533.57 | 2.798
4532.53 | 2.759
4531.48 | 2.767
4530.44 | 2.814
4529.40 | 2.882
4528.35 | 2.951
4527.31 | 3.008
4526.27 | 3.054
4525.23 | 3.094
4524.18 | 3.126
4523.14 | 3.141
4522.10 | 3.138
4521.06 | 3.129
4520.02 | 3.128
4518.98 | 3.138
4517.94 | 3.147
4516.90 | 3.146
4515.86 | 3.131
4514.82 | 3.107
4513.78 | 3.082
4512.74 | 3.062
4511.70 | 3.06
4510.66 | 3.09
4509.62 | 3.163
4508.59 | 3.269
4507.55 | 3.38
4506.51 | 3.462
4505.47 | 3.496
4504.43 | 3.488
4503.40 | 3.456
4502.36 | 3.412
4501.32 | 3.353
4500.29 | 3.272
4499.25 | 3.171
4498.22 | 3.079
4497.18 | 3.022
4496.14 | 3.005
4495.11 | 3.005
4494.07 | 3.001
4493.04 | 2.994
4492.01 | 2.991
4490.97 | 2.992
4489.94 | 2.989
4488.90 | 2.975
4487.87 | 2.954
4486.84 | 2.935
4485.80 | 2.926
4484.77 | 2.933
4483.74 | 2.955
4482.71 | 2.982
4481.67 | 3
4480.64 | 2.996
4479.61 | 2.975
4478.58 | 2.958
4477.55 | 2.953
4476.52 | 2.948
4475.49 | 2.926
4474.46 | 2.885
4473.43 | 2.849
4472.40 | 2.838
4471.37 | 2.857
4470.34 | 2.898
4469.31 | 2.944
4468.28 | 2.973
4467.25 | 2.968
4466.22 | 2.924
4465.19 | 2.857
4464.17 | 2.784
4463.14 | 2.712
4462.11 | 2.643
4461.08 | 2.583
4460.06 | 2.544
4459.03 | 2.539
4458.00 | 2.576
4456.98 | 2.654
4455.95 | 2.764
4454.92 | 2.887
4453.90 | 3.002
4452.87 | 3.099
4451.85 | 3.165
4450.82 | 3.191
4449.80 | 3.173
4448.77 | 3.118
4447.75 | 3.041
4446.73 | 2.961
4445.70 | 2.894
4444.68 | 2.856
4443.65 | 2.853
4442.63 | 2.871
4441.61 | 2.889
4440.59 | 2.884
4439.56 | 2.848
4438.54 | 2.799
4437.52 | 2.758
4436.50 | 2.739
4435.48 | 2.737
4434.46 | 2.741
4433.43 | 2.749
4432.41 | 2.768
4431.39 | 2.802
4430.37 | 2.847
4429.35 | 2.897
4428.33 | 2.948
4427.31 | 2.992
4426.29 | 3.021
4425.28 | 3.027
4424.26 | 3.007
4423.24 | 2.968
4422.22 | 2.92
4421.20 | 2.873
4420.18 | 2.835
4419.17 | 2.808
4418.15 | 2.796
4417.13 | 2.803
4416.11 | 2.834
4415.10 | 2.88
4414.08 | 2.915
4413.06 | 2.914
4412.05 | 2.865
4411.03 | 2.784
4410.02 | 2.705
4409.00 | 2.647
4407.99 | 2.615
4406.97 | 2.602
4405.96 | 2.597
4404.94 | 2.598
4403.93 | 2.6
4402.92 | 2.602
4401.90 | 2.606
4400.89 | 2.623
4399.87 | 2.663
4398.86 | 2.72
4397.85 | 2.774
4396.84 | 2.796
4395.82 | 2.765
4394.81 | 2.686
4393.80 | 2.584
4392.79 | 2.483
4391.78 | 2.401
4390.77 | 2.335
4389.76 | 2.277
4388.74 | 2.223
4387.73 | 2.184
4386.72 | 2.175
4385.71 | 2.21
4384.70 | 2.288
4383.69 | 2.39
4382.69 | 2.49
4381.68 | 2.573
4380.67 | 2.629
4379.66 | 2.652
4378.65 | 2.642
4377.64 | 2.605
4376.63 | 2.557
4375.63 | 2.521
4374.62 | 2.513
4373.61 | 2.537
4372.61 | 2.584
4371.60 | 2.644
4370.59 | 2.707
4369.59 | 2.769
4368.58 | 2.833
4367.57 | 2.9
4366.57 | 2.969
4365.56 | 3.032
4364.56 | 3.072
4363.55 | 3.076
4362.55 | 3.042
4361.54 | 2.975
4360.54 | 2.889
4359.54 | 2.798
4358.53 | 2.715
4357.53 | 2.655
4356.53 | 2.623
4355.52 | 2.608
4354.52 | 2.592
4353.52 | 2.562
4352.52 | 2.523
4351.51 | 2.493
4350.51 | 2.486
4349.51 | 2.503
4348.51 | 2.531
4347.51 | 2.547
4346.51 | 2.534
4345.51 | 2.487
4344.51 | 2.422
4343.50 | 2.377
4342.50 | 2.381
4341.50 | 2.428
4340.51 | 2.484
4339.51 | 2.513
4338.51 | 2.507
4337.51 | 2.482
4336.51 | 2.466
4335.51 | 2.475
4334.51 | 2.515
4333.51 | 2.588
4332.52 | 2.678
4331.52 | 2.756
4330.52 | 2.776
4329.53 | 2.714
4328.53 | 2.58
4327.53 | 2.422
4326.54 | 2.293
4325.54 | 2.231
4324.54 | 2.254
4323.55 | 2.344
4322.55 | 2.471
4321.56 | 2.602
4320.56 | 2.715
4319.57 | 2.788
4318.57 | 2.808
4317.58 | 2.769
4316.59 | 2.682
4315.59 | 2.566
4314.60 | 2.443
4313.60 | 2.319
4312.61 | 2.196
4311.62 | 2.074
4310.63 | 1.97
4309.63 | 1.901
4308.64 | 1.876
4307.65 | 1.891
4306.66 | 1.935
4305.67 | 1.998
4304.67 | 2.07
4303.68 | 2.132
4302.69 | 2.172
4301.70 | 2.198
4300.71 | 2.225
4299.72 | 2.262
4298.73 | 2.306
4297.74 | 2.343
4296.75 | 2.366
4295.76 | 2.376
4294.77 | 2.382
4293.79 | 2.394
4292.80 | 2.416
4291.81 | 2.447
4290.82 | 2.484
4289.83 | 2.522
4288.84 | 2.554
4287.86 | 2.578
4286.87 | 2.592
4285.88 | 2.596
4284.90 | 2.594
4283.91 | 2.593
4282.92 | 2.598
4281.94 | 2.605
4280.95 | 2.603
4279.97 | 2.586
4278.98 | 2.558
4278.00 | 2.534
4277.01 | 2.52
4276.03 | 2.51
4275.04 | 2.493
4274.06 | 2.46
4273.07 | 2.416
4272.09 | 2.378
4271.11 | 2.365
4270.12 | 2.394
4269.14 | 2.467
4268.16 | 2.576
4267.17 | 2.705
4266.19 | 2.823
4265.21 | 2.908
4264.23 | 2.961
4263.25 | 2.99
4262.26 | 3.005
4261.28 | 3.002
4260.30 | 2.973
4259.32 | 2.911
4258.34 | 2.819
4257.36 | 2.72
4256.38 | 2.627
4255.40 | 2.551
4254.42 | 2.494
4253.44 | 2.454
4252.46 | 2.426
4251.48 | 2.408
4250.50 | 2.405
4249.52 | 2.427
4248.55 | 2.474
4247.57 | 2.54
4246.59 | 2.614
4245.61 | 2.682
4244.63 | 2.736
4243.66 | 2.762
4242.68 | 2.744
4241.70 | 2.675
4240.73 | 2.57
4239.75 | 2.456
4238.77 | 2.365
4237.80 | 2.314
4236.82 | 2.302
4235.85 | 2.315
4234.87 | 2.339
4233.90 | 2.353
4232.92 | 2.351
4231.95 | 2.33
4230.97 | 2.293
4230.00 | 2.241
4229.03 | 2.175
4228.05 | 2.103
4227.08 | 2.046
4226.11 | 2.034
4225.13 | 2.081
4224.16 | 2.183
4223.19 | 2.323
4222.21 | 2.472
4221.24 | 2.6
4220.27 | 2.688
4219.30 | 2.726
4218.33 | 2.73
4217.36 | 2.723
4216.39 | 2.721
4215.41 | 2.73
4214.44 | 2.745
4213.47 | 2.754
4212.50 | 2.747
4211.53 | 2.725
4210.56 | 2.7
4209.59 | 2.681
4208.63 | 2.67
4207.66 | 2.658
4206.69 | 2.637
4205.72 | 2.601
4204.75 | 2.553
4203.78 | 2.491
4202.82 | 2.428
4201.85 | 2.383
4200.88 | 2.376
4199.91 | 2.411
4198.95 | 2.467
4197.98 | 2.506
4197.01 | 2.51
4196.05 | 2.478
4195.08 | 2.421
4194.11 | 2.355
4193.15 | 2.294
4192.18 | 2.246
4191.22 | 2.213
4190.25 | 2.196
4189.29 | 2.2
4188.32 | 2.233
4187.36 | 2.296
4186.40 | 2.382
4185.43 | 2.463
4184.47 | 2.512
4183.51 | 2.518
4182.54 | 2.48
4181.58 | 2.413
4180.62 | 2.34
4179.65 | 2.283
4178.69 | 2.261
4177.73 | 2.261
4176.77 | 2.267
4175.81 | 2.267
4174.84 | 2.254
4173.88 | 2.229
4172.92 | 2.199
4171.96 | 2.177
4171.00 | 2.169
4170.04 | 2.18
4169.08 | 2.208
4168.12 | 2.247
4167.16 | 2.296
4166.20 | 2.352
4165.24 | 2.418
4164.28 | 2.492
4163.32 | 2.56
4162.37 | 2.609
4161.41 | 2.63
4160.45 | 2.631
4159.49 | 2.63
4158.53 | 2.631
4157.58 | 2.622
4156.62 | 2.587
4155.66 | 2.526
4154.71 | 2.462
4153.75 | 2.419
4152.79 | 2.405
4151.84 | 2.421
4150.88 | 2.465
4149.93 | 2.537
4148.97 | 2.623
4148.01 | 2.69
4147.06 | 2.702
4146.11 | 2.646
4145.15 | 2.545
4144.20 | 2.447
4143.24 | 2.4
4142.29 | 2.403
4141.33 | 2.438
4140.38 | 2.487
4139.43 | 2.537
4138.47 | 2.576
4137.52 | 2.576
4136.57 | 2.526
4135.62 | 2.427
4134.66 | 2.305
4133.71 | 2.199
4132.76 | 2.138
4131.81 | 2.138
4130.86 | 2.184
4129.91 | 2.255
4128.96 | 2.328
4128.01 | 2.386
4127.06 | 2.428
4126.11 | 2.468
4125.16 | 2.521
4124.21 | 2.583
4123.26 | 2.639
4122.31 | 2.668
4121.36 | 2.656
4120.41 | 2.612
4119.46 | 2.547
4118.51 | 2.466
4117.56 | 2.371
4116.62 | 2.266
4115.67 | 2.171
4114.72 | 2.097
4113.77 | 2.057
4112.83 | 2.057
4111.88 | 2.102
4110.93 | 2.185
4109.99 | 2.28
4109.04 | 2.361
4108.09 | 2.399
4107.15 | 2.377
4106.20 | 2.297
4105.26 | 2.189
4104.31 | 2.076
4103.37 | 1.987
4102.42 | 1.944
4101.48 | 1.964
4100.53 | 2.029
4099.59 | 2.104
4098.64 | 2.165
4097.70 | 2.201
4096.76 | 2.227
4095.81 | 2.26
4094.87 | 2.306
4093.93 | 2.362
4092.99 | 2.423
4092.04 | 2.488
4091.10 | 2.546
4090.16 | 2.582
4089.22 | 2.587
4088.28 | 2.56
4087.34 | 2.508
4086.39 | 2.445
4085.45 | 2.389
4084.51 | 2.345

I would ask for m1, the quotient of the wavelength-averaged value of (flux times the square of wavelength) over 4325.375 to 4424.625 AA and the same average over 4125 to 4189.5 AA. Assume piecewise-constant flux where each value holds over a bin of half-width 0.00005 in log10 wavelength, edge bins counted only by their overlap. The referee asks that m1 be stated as 1.21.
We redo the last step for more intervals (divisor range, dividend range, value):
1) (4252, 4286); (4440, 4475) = 1.19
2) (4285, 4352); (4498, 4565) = 1.42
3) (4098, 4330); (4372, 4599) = 1.36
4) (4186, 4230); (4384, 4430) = 1.20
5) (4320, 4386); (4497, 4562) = 1.30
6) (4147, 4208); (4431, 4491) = 1.36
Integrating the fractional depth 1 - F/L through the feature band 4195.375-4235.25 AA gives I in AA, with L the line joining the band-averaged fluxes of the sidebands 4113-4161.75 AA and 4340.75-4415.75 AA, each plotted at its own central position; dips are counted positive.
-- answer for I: 0.5 AA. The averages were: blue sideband 2.46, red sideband 2.62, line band 2.48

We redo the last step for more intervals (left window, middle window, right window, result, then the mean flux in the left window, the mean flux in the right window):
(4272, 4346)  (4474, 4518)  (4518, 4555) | -2.9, 2.43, 3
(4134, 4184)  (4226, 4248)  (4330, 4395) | 0.7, 2.44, 2.58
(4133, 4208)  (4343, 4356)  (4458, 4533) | 1.1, 2.43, 3.01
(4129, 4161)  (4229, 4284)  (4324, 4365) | -0.6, 2.47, 2.59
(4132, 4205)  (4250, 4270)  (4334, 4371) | -1.4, 2.41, 2.65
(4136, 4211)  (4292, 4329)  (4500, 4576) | 5.2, 2.44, 3.12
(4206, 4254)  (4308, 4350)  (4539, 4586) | 3.4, 2.49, 3.1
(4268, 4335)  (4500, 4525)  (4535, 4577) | -1.9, 2.42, 3.11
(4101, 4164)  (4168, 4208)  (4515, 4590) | 2.2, 2.41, 3.08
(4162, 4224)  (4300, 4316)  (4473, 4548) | 3.3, 2.44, 3.05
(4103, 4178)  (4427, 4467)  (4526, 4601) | 0.5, 2.39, 3.07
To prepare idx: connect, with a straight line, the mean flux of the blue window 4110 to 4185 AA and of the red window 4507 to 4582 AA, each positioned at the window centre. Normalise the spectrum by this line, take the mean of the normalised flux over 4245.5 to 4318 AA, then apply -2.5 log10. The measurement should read 0.07 mag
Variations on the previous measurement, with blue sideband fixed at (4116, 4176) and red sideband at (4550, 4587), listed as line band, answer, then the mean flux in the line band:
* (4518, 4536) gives 0.025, 2.99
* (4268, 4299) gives 0.074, 2.49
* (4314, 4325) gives 0.057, 2.58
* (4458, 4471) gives 0.071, 2.77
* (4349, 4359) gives 0.082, 2.58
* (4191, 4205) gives 0.051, 2.41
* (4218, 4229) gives 0.096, 2.35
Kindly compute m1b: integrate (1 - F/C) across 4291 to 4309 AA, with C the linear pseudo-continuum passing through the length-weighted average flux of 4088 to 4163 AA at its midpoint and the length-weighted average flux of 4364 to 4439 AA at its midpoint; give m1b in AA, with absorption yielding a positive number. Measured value 2.6 AA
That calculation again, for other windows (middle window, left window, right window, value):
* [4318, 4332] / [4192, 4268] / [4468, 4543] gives 0.8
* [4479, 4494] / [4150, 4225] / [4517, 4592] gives -0.1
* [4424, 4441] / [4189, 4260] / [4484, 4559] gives 0.3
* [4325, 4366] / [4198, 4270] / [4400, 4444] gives 1.5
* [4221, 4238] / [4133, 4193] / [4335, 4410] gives 1.4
